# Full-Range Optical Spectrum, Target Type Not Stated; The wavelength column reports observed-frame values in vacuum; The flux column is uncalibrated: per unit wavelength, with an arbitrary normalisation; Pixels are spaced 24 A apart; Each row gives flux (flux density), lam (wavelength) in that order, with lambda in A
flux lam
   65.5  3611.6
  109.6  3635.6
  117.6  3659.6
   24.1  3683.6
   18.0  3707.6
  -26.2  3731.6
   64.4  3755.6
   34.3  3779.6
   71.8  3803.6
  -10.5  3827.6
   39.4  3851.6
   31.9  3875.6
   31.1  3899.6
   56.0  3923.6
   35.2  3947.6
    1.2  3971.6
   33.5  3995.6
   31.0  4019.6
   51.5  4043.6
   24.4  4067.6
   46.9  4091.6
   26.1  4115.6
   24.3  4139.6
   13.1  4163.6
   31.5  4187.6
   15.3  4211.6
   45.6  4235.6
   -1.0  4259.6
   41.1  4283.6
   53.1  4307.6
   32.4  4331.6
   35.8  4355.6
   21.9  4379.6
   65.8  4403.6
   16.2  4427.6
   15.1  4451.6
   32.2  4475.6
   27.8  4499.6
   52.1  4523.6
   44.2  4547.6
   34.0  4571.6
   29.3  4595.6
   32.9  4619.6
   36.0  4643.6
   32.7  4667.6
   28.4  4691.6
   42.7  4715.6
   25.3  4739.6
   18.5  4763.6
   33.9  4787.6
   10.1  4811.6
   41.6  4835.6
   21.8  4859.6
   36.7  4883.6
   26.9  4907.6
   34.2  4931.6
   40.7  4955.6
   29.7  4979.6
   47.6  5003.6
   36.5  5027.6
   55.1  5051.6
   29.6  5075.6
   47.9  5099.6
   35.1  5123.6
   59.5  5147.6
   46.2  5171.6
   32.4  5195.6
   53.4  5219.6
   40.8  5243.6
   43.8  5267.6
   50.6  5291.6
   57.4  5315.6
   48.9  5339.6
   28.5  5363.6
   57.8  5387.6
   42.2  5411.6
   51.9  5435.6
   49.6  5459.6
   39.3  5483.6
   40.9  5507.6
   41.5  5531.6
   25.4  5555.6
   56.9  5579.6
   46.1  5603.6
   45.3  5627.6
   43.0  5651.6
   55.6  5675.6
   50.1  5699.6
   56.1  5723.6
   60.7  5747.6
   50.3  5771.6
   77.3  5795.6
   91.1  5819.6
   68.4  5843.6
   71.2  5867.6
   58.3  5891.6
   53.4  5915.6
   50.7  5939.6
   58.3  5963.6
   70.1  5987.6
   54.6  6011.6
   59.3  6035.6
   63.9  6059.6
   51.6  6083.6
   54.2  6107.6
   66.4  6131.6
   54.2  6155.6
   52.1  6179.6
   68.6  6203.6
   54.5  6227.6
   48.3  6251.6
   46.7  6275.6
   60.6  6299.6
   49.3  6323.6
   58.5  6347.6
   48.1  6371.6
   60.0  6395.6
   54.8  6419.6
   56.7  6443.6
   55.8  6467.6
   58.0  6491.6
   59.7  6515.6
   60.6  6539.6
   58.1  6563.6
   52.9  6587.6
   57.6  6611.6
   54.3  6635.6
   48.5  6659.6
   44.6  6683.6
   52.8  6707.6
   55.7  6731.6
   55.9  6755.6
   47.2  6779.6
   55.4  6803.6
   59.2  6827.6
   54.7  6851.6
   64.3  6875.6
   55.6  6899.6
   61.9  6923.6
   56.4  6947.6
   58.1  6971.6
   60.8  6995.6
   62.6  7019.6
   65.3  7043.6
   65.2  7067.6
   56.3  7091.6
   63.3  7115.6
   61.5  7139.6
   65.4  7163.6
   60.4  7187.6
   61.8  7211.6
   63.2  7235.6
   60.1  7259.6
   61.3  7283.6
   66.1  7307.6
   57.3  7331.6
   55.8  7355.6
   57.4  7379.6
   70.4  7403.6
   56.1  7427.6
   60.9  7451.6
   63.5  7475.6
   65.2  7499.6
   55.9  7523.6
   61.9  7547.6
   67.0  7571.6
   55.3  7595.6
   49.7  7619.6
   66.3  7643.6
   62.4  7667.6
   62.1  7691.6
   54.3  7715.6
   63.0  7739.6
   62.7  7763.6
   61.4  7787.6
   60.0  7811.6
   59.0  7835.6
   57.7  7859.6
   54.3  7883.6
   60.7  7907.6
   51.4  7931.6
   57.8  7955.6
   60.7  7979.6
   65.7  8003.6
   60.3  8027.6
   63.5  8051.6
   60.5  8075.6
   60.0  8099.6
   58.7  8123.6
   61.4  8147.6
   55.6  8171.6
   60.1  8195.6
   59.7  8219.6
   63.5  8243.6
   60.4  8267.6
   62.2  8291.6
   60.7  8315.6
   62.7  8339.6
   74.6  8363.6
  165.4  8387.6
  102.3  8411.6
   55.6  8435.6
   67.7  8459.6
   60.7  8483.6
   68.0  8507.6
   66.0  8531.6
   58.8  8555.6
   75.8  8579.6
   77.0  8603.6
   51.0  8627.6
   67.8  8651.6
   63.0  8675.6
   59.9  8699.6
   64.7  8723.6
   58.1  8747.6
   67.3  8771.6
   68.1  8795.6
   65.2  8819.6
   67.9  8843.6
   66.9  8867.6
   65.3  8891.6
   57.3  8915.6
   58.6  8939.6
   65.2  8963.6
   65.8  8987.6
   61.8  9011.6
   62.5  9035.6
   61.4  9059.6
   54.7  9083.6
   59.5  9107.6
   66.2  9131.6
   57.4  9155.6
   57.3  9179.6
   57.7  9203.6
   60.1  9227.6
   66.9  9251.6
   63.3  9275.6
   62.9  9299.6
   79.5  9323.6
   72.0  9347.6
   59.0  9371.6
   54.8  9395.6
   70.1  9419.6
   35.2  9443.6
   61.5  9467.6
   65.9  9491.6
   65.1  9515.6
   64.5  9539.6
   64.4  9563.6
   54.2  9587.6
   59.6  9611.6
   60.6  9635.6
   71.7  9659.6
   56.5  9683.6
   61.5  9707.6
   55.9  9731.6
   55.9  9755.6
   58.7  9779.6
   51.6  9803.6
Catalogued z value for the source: 0.28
